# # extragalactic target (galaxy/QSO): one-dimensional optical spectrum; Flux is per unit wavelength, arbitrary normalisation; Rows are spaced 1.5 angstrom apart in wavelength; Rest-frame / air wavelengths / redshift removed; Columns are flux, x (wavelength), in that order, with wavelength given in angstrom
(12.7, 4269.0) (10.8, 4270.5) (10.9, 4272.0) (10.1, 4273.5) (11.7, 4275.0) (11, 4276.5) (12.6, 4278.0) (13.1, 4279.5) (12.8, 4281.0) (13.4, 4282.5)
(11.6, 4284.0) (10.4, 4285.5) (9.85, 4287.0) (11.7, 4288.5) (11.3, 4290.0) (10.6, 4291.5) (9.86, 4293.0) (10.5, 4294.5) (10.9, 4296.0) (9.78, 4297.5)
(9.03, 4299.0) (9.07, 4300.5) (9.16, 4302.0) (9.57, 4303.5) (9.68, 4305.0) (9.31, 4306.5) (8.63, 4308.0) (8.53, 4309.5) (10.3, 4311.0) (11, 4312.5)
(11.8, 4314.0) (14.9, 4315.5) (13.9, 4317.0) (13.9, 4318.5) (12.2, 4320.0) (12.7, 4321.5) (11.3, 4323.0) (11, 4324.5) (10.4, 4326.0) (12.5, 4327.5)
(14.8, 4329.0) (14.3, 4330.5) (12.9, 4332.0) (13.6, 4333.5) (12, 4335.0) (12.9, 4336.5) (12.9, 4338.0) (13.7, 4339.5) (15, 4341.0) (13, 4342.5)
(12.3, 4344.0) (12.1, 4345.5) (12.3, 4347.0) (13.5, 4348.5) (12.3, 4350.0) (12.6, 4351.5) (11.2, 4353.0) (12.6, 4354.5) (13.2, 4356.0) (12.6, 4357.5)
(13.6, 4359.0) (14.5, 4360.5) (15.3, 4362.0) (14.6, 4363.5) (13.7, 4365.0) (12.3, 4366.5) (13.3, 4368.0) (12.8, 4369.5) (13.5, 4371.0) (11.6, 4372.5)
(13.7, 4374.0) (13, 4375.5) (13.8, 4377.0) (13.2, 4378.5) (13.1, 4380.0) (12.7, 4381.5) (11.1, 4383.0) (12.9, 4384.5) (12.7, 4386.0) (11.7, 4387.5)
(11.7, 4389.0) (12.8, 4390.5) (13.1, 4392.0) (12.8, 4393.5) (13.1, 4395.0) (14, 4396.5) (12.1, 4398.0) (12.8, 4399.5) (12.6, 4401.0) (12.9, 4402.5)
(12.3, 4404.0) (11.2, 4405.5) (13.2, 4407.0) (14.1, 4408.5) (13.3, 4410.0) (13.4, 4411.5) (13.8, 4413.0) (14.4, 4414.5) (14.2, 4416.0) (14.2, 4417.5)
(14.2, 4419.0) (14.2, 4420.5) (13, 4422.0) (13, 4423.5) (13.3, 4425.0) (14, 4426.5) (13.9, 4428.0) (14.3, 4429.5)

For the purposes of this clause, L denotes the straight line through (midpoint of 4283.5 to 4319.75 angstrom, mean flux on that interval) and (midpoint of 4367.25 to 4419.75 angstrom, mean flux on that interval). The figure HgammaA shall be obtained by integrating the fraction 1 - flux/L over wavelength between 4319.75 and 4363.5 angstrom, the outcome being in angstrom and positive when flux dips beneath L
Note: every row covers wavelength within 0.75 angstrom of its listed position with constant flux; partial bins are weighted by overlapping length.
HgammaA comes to -4.6 angstrom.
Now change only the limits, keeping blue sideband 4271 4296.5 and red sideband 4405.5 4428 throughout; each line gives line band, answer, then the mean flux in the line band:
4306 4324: 0.5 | 11.6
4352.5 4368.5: -0.9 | 13.4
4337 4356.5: -0.6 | 12.8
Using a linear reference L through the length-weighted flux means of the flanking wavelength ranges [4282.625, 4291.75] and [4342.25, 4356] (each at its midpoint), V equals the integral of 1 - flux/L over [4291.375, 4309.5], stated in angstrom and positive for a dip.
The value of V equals 2.8 angstrom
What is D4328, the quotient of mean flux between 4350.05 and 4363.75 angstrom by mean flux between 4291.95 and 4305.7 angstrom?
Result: 1.36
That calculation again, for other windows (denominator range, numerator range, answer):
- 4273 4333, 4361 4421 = 1.16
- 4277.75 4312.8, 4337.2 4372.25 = 1.25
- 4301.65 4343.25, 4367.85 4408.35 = 1.06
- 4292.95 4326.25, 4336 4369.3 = 1.22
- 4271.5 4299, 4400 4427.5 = 1.20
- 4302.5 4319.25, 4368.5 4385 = 1.17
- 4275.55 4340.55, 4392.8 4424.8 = 1.15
